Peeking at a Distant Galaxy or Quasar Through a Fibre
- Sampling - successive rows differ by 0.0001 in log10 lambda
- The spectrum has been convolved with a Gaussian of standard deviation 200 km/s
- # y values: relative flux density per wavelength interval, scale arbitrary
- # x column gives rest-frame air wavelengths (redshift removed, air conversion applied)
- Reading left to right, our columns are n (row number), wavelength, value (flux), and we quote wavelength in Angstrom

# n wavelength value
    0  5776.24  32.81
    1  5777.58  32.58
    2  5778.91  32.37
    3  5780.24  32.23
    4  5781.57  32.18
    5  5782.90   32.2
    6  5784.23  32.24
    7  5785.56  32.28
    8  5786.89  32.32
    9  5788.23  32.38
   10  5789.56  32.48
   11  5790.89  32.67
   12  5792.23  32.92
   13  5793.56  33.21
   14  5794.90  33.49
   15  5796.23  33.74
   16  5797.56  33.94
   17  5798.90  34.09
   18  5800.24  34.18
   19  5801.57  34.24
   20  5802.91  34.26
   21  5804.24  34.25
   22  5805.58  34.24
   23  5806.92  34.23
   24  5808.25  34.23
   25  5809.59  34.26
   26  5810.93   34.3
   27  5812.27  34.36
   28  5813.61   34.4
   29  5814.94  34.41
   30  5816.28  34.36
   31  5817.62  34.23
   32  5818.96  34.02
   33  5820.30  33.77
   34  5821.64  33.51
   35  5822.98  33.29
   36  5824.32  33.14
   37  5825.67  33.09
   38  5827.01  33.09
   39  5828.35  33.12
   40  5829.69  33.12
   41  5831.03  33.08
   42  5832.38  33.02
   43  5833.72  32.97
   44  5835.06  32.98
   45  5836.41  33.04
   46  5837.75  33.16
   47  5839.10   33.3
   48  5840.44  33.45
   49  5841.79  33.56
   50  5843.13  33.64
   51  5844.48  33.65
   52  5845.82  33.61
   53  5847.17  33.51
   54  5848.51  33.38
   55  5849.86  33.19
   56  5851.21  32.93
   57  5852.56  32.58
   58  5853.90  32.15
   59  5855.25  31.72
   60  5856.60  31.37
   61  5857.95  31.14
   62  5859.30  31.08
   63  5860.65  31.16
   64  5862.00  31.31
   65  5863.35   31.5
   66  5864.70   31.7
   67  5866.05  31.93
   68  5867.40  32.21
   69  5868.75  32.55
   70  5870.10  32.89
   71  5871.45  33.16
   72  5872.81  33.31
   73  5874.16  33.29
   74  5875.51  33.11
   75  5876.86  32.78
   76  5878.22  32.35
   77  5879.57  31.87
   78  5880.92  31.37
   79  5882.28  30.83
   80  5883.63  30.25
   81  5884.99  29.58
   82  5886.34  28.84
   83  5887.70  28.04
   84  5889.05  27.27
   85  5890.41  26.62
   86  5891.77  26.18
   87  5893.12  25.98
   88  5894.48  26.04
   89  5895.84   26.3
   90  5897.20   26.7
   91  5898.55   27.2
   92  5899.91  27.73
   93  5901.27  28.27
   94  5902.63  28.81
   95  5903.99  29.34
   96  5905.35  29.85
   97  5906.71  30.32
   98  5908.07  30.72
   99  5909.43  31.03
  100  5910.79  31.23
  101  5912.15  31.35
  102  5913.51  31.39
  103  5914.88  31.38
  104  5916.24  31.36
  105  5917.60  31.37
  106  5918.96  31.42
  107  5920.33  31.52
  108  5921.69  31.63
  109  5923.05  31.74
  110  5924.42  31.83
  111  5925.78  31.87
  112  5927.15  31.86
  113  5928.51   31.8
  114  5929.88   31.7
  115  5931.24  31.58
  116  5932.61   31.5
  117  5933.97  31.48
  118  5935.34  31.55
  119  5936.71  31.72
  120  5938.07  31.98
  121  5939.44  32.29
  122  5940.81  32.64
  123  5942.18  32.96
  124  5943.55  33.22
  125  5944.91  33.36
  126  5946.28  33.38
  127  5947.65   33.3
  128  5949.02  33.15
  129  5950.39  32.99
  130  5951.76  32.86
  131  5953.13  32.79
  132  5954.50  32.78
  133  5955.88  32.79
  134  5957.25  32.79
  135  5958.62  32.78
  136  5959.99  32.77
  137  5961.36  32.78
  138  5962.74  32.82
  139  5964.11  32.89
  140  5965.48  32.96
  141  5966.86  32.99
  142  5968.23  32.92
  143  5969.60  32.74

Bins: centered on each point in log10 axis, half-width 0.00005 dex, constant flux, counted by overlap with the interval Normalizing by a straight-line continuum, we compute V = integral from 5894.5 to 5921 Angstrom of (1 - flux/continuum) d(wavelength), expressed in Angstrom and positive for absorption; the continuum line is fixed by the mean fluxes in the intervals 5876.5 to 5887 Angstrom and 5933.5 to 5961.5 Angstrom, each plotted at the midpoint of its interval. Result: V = 1.6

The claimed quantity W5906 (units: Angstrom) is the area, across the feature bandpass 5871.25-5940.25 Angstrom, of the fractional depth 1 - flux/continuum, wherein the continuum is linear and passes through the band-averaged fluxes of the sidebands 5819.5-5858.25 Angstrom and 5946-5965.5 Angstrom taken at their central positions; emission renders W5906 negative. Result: 5.30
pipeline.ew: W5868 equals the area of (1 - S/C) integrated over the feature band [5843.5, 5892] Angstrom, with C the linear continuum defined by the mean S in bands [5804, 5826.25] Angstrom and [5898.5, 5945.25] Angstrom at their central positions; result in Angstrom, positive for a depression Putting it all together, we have 1.6 Angstrom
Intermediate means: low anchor 34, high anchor 31.2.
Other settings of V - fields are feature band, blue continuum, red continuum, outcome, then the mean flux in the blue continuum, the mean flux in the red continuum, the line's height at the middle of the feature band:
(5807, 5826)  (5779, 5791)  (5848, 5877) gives -0.98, 32.3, 32.3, 32.3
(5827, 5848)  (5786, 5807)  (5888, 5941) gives -0.62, 33.5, 30.1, 32.3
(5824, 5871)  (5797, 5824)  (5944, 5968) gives 1.61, 34.1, 33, 33.8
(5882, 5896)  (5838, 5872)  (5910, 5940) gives 1.88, 32.5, 31.6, 32.1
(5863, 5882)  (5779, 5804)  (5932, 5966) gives 0.26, 33.1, 32.7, 32.9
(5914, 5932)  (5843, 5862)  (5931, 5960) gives 0.51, 32.4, 32.6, 32.5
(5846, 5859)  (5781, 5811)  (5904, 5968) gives 0.17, 33.4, 32.1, 32.9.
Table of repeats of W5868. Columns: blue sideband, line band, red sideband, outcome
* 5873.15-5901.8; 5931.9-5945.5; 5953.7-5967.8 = -0.23 Angstrom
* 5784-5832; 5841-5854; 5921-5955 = -0.03 Angstrom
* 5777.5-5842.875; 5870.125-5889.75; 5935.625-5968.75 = 1.14 Angstrom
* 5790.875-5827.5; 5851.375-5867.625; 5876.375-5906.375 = -0.51 Angstrom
